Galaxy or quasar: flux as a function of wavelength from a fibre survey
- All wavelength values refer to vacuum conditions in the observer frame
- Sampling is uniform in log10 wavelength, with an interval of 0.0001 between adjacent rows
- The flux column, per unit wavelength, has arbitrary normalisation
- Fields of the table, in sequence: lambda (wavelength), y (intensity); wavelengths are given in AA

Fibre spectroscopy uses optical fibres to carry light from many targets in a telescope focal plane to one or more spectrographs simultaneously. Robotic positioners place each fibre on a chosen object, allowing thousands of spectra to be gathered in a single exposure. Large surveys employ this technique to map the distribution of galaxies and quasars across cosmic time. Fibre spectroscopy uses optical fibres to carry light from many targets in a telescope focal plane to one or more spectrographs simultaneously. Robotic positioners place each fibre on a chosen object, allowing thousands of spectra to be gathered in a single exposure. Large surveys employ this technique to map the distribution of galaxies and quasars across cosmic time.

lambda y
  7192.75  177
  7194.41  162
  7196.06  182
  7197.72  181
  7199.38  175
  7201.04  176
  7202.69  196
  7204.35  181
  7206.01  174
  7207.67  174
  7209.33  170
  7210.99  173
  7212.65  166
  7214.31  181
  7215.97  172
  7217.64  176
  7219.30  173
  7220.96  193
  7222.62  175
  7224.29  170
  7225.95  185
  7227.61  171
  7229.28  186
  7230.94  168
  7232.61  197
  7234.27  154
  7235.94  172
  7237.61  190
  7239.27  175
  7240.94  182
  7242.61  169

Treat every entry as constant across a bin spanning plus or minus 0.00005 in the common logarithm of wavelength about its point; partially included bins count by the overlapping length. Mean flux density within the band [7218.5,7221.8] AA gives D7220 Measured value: 183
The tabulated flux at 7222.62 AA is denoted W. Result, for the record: 175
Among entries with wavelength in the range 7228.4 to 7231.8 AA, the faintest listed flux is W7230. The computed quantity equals 168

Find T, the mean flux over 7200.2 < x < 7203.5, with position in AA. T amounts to 186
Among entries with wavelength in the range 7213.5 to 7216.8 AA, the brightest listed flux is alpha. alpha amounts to 181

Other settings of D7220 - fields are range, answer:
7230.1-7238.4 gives 176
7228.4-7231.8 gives 177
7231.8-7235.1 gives 176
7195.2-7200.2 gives 179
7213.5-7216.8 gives 177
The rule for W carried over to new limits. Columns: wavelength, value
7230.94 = 168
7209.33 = 170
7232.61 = 197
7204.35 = 181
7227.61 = 171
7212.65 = 166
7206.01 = 174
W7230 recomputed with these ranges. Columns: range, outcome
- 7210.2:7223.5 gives 166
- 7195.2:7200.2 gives 175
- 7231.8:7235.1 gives 154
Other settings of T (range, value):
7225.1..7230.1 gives 181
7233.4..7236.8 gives 164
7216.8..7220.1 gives 174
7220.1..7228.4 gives 179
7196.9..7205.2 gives 182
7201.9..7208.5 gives 181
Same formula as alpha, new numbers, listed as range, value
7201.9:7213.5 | 196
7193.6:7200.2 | 182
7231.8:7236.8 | 197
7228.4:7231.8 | 186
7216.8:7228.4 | 193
